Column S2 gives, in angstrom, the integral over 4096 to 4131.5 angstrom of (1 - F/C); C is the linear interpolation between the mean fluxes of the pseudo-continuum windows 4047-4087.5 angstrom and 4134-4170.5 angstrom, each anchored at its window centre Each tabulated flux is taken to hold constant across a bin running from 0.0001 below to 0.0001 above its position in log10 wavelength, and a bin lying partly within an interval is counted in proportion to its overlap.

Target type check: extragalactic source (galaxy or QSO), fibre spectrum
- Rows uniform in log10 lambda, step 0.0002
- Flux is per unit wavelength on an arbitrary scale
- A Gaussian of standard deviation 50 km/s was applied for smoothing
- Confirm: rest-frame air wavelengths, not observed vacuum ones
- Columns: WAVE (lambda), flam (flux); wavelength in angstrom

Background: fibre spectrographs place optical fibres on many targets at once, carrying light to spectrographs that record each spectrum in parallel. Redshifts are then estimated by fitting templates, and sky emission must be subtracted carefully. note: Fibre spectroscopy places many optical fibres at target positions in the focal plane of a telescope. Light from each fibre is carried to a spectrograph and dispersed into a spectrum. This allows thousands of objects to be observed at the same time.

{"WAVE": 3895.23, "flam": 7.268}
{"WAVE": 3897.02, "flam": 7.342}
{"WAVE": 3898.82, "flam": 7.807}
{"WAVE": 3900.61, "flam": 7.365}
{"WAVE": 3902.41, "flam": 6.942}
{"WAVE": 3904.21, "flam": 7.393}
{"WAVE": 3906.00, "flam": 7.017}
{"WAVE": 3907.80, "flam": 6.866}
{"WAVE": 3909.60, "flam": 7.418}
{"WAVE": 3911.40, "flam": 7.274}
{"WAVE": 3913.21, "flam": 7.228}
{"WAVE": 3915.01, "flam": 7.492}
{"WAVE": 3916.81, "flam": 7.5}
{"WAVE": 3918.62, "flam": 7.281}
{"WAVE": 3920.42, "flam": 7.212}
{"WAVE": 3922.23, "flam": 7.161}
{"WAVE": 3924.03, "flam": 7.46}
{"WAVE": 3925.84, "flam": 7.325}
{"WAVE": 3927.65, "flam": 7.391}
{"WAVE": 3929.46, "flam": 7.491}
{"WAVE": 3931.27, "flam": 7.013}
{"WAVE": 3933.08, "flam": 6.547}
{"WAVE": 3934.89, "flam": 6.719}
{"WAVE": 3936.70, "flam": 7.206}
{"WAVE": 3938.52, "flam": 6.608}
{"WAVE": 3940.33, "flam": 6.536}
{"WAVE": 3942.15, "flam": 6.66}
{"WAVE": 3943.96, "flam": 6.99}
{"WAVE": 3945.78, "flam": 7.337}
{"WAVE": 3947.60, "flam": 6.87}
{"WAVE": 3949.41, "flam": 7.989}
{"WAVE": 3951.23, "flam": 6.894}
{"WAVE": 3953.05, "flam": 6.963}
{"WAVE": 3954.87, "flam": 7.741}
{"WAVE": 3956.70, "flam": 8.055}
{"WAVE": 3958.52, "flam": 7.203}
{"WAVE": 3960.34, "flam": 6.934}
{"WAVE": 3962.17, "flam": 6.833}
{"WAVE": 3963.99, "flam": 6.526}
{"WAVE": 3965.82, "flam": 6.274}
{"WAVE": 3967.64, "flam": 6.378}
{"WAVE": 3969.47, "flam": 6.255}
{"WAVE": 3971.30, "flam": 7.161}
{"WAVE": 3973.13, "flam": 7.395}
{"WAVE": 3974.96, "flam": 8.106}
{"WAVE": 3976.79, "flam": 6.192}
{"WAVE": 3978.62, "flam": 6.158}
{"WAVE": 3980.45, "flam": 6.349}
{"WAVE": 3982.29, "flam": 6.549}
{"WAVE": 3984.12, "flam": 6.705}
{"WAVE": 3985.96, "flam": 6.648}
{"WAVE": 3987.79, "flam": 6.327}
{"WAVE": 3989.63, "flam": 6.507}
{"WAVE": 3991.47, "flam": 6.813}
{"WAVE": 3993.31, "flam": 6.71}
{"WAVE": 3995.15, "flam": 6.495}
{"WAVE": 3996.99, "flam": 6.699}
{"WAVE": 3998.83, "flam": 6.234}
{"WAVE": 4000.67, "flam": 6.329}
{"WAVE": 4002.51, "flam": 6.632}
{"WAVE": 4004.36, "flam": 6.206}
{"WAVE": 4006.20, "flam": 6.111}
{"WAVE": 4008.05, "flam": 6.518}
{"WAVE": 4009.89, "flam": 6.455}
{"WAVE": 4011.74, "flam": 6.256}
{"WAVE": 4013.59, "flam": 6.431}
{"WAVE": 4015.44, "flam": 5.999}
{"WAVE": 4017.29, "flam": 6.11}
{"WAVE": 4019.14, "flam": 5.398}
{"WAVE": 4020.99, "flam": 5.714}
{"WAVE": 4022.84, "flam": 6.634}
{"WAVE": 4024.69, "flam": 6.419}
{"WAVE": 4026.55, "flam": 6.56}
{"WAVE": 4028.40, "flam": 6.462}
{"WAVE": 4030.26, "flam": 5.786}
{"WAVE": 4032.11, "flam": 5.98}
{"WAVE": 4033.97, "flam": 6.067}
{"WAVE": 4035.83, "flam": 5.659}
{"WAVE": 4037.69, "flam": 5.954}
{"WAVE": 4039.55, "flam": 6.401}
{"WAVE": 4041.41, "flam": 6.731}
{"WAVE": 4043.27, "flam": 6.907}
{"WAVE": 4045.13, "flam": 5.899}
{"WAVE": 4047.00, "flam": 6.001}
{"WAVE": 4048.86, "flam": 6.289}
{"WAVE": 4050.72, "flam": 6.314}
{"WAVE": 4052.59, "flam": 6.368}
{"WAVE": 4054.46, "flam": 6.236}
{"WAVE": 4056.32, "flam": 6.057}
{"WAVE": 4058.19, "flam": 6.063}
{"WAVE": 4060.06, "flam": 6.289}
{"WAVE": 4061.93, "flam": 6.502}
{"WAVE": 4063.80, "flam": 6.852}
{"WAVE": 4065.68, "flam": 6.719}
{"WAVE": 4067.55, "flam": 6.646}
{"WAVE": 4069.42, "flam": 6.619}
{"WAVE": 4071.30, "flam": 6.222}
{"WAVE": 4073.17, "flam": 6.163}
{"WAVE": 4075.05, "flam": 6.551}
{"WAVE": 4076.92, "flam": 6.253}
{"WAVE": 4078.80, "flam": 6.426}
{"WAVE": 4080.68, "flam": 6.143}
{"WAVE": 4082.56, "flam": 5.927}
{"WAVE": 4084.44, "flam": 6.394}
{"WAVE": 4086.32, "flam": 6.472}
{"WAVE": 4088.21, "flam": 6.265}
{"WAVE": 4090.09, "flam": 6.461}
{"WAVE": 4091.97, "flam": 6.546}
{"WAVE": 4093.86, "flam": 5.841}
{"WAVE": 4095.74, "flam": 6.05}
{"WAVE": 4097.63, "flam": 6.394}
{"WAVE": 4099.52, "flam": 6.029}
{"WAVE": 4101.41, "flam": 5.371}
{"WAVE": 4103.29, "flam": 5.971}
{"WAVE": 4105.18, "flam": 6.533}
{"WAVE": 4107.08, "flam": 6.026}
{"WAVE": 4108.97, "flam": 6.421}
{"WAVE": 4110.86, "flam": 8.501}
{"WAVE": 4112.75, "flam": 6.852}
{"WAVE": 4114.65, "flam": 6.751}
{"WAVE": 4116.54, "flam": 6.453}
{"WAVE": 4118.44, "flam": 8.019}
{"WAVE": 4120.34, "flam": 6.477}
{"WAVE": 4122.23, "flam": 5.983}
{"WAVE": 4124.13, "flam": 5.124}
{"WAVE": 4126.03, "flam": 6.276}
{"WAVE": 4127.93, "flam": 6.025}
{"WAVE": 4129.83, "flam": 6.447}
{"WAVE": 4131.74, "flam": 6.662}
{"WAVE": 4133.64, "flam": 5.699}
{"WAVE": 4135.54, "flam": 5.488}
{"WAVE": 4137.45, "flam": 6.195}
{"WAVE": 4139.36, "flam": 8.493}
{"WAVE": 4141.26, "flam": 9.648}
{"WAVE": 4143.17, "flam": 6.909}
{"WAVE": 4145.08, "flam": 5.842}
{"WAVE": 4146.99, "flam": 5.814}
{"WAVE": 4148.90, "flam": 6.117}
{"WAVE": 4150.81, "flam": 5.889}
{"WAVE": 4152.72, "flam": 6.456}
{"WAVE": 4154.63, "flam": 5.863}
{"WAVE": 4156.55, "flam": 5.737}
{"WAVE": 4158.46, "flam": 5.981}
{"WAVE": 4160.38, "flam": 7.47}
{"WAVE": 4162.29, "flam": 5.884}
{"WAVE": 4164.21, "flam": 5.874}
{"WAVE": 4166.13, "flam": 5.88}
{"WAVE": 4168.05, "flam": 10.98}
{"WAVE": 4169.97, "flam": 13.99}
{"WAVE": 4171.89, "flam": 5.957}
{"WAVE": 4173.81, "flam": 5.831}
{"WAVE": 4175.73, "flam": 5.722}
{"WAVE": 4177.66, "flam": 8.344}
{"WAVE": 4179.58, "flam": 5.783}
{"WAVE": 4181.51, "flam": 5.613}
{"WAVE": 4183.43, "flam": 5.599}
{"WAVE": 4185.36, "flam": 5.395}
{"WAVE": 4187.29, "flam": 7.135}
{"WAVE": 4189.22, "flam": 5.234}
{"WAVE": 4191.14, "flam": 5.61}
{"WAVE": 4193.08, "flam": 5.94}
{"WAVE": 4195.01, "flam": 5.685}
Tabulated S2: 1.4 angstrom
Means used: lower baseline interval 6.35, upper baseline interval 6.98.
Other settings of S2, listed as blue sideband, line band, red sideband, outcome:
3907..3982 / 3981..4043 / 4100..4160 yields 4.6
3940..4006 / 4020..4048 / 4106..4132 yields 2.0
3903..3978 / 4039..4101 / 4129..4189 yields 4.9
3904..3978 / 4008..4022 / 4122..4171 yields 1.8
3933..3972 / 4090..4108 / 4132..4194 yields 1.7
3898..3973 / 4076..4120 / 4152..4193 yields 2.3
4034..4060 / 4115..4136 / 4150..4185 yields 1.0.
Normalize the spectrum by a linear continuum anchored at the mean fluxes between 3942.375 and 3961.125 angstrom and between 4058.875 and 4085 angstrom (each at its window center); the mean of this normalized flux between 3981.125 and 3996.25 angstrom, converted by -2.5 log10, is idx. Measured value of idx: 0.067 mag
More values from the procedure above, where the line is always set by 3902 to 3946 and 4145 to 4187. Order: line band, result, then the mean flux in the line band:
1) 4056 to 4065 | 0.080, 6.38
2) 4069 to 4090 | 0.085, 6.31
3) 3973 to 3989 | 0.053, 6.68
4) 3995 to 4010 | 0.092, 6.4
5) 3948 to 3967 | -0.010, 7.13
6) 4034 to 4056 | 0.108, 6.24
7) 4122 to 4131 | 0.129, 5.98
